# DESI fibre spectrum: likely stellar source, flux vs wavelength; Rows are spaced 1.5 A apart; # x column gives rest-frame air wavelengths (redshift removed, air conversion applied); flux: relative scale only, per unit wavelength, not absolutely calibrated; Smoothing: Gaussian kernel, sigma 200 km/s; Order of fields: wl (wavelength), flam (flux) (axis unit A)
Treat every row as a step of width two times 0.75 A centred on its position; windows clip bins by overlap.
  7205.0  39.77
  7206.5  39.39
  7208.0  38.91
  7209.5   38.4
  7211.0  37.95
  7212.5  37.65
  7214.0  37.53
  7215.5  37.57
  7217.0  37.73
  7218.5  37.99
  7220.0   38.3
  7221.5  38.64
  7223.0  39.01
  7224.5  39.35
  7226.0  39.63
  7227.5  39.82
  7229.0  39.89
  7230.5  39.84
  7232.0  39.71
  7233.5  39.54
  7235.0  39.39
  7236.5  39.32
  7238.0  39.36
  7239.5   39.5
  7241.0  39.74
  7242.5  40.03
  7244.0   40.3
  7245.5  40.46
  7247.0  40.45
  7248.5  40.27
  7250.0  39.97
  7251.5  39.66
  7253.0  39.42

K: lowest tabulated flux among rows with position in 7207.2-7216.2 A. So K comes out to 37.53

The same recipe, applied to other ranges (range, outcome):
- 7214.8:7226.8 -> 37.57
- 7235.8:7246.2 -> 39.32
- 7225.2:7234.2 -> 39.54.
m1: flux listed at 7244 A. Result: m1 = 40.3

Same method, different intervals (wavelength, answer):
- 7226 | 39.63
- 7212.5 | 37.65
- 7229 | 39.89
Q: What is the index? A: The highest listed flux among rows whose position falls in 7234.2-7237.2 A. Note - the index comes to 39.39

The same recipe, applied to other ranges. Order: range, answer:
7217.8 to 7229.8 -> 39.89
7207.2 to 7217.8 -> 38.91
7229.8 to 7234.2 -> 39.84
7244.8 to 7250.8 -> 40.46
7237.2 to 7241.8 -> 39.74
